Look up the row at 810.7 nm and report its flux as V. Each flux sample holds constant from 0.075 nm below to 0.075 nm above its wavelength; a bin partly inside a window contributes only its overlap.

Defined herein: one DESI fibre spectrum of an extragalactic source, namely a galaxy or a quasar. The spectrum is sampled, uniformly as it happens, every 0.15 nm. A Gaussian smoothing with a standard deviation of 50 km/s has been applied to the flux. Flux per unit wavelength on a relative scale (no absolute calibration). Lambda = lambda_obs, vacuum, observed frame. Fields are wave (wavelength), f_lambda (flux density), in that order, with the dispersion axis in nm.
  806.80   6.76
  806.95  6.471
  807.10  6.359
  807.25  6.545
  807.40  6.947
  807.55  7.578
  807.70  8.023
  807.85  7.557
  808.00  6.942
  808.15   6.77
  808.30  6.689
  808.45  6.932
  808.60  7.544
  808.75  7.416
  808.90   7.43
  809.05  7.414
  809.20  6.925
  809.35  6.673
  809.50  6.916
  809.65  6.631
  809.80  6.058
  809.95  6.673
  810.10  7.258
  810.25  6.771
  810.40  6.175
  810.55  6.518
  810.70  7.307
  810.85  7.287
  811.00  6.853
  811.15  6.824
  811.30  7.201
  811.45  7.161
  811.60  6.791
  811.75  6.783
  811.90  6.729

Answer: 7.307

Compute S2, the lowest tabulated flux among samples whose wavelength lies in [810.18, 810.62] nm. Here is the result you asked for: 6.175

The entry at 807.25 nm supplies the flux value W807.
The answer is 6.545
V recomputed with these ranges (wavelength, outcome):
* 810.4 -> 6.175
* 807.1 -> 6.359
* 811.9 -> 6.729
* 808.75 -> 7.416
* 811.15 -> 6.824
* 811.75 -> 6.783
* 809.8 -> 6.058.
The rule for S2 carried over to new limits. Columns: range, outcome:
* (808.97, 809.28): 6.925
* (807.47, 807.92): 7.557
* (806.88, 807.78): 6.359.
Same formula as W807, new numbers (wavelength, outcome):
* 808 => 6.942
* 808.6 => 7.544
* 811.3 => 7.201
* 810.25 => 6.771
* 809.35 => 6.673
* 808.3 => 6.689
